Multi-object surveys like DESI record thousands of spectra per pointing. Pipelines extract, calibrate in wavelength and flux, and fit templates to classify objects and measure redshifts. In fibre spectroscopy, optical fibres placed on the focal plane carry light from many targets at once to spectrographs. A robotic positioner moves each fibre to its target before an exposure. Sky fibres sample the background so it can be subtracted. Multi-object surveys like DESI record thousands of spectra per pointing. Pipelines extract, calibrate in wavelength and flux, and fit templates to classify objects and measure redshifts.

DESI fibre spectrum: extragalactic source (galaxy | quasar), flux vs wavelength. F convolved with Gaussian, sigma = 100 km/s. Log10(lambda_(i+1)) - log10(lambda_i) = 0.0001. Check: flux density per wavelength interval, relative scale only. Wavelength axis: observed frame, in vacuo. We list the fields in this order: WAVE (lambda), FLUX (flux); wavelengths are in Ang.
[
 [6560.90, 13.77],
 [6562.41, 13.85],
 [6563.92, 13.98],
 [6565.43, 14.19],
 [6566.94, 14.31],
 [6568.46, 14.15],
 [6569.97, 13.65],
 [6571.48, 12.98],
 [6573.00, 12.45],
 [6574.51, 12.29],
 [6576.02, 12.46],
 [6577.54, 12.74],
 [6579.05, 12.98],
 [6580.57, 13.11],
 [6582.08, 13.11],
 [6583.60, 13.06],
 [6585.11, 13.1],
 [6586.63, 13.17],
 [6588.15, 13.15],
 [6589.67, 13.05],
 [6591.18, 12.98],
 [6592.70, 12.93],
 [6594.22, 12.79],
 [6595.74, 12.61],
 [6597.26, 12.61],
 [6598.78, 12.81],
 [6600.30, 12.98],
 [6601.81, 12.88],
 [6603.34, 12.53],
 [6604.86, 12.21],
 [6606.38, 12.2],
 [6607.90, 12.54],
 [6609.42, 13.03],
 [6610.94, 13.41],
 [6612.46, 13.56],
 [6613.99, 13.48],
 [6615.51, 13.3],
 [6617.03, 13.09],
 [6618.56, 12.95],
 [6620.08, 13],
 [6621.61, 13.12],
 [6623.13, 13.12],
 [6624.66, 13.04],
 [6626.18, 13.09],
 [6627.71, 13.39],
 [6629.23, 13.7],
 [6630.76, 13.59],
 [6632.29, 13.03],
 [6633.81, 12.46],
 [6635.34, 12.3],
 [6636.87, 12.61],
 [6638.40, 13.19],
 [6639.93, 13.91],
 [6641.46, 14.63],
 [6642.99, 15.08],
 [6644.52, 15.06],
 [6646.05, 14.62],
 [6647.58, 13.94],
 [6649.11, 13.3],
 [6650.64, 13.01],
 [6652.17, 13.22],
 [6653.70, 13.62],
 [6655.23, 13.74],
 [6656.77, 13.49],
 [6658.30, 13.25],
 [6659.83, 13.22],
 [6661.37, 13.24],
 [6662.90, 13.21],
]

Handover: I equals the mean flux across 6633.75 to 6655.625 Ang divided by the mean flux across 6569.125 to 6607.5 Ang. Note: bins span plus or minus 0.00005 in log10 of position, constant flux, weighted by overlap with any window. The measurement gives 1.1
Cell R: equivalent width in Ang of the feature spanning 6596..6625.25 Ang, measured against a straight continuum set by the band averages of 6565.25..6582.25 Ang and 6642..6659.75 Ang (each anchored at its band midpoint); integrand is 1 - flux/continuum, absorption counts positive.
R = 1.2 Ang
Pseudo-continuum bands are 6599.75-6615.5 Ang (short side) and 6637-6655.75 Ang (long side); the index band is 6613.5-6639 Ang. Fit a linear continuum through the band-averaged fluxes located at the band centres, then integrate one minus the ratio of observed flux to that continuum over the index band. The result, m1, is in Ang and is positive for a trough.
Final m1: 0.57 Ang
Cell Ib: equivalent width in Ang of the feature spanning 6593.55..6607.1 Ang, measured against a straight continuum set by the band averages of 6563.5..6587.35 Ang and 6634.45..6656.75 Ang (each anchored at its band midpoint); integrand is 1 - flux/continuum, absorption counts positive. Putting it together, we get 0.8 Ang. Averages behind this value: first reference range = 13.2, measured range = 12.6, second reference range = 13.7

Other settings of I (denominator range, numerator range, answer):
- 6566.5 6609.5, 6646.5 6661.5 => 1.04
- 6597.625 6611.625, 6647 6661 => 1.05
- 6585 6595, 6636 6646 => 1.08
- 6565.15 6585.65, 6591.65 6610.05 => 0.96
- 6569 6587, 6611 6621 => 1.02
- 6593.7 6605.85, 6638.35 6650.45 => 1.12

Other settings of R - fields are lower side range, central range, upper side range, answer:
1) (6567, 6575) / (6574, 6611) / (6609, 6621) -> 1.1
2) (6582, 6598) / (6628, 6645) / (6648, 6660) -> -0.4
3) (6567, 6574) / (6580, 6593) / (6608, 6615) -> 0.3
